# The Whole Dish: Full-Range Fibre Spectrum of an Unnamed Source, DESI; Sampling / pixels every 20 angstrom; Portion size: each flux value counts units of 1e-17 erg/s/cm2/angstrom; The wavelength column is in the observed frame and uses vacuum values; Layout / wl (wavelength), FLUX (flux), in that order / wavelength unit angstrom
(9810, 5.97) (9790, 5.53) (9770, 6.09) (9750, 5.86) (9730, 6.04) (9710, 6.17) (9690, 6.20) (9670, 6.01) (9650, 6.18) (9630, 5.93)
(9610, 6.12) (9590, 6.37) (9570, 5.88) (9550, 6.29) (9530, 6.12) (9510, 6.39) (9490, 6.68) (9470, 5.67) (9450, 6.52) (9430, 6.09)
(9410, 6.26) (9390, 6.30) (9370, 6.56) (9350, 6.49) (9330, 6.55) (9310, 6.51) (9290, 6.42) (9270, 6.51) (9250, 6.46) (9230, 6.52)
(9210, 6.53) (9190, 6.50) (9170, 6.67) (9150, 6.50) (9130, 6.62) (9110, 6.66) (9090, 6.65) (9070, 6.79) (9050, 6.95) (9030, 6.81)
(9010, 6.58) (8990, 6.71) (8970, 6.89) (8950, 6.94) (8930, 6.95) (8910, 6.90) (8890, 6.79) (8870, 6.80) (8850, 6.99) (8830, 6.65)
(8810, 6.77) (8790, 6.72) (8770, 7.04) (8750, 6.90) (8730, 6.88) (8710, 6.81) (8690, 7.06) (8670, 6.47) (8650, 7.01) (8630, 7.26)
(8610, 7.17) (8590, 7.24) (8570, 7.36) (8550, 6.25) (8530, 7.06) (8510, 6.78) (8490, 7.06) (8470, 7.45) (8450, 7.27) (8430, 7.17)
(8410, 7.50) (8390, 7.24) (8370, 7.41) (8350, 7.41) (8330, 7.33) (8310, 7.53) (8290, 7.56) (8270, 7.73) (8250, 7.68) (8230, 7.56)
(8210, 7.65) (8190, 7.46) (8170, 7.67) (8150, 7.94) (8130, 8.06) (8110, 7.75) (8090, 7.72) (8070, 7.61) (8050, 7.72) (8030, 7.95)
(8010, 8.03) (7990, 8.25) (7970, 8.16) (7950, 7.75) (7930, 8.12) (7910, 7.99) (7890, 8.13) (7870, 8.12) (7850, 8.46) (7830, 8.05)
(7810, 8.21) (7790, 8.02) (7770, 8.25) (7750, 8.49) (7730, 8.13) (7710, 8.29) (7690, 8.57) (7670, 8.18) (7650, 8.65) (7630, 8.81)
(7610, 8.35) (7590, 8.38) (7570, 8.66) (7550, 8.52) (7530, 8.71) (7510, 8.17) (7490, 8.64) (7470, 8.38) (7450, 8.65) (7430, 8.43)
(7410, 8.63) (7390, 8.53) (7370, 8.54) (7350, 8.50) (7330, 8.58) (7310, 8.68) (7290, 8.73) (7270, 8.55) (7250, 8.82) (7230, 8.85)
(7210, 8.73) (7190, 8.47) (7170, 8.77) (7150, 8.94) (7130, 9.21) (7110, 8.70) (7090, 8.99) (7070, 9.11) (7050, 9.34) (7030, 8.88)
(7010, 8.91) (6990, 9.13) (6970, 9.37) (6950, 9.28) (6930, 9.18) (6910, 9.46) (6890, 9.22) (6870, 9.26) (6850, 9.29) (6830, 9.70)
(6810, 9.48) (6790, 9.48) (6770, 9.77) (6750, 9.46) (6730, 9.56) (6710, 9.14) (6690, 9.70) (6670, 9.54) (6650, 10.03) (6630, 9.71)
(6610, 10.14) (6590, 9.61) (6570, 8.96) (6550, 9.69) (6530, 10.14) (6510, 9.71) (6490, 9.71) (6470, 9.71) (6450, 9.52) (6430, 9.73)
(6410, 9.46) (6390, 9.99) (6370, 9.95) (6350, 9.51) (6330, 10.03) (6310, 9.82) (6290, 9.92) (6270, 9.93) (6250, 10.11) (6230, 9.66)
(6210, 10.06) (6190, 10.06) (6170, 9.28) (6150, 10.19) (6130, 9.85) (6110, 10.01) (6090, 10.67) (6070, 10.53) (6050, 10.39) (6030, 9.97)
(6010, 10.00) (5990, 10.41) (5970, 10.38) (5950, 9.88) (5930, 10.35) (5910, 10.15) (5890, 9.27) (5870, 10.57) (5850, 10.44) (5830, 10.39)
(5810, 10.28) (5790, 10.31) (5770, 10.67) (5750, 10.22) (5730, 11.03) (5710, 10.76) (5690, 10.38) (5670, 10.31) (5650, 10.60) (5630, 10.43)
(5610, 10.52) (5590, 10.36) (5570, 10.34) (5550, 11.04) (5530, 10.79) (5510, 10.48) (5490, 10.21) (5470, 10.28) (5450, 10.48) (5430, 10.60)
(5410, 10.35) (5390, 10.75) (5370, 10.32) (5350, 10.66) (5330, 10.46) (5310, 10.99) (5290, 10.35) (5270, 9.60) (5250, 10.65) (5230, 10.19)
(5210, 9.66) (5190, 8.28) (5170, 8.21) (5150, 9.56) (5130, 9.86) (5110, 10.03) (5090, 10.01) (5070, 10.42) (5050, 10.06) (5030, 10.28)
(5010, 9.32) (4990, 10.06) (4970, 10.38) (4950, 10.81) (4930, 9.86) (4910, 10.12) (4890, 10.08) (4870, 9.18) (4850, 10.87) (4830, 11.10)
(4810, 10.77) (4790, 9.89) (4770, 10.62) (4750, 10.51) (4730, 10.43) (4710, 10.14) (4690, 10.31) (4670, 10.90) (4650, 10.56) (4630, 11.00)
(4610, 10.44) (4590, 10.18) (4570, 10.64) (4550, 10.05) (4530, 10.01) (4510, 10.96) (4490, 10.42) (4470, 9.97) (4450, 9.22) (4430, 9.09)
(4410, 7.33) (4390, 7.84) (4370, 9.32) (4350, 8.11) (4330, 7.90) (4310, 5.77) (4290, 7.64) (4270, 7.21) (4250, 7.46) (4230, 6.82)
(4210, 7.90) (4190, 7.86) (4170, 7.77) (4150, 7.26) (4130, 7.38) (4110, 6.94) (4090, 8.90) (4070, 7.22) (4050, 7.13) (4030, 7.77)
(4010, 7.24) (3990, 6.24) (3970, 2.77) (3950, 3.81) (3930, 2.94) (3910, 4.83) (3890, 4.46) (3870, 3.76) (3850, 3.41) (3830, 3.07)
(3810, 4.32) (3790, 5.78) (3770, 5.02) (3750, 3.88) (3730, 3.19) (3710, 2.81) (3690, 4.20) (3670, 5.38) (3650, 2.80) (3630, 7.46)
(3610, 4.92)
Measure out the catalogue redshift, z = 0.000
